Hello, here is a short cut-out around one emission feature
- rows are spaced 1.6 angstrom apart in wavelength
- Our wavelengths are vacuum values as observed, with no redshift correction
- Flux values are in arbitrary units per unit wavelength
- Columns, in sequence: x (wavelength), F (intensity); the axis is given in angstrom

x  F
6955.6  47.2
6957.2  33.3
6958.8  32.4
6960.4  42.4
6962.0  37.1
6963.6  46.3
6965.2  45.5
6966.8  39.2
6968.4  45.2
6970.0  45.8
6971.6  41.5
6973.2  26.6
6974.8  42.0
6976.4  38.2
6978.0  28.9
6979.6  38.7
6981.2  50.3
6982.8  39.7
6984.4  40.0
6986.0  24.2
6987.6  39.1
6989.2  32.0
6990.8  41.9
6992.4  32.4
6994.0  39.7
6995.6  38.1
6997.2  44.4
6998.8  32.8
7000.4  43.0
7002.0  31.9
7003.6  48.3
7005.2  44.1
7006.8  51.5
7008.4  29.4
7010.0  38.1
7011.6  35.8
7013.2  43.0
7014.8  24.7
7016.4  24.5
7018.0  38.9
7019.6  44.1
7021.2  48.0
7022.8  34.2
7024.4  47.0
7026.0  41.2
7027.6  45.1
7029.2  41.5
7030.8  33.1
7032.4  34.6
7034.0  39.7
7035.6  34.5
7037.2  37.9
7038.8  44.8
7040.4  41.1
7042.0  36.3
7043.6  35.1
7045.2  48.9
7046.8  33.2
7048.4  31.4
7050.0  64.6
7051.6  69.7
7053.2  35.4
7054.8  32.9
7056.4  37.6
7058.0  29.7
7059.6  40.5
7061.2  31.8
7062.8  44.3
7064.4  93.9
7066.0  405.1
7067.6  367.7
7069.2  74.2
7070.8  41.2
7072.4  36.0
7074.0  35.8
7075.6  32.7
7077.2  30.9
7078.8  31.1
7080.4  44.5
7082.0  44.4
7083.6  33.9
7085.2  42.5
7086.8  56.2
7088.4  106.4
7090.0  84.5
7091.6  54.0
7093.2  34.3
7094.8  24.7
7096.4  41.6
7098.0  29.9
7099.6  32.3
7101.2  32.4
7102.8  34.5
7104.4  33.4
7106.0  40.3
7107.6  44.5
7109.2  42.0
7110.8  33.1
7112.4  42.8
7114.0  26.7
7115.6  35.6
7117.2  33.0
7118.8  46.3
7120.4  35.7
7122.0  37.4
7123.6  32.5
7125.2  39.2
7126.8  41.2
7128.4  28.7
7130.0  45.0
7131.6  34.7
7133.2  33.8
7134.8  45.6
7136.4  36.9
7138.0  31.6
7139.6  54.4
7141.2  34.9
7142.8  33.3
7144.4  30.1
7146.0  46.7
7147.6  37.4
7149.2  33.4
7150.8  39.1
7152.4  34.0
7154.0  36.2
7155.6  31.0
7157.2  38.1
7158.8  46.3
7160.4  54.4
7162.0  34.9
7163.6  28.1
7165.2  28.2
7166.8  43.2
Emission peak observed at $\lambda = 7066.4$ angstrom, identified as H-alpha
